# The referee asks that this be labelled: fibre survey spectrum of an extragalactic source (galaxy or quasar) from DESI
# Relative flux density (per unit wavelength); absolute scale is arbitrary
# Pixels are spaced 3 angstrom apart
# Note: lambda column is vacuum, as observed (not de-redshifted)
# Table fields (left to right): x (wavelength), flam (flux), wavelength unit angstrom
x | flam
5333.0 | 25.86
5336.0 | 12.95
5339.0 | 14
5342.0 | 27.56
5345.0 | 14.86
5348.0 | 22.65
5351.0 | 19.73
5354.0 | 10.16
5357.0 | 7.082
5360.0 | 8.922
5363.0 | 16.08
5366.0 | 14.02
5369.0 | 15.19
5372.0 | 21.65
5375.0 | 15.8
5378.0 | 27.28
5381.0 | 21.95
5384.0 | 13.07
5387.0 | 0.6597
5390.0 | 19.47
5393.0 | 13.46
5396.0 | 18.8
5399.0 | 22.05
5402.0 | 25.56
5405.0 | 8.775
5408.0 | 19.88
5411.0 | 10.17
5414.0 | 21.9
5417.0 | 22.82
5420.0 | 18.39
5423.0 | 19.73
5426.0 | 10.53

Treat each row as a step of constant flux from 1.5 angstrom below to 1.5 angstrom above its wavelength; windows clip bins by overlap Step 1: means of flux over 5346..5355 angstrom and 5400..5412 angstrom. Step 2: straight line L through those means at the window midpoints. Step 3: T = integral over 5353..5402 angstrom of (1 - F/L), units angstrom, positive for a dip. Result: 4.1 angstrom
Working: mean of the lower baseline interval 17.8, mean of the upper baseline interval 16.6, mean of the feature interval 15.7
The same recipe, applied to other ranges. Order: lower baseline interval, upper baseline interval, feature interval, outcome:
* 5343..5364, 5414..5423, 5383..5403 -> 2.64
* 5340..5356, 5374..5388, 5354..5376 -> 4.38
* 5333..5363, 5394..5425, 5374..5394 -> 1.60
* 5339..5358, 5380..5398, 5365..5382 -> -4.33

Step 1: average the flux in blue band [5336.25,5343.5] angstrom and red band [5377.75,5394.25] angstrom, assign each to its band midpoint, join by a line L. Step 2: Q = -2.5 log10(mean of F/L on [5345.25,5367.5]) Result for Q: 0.26 mag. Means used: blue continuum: 19.4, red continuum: 15.2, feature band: 14.1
